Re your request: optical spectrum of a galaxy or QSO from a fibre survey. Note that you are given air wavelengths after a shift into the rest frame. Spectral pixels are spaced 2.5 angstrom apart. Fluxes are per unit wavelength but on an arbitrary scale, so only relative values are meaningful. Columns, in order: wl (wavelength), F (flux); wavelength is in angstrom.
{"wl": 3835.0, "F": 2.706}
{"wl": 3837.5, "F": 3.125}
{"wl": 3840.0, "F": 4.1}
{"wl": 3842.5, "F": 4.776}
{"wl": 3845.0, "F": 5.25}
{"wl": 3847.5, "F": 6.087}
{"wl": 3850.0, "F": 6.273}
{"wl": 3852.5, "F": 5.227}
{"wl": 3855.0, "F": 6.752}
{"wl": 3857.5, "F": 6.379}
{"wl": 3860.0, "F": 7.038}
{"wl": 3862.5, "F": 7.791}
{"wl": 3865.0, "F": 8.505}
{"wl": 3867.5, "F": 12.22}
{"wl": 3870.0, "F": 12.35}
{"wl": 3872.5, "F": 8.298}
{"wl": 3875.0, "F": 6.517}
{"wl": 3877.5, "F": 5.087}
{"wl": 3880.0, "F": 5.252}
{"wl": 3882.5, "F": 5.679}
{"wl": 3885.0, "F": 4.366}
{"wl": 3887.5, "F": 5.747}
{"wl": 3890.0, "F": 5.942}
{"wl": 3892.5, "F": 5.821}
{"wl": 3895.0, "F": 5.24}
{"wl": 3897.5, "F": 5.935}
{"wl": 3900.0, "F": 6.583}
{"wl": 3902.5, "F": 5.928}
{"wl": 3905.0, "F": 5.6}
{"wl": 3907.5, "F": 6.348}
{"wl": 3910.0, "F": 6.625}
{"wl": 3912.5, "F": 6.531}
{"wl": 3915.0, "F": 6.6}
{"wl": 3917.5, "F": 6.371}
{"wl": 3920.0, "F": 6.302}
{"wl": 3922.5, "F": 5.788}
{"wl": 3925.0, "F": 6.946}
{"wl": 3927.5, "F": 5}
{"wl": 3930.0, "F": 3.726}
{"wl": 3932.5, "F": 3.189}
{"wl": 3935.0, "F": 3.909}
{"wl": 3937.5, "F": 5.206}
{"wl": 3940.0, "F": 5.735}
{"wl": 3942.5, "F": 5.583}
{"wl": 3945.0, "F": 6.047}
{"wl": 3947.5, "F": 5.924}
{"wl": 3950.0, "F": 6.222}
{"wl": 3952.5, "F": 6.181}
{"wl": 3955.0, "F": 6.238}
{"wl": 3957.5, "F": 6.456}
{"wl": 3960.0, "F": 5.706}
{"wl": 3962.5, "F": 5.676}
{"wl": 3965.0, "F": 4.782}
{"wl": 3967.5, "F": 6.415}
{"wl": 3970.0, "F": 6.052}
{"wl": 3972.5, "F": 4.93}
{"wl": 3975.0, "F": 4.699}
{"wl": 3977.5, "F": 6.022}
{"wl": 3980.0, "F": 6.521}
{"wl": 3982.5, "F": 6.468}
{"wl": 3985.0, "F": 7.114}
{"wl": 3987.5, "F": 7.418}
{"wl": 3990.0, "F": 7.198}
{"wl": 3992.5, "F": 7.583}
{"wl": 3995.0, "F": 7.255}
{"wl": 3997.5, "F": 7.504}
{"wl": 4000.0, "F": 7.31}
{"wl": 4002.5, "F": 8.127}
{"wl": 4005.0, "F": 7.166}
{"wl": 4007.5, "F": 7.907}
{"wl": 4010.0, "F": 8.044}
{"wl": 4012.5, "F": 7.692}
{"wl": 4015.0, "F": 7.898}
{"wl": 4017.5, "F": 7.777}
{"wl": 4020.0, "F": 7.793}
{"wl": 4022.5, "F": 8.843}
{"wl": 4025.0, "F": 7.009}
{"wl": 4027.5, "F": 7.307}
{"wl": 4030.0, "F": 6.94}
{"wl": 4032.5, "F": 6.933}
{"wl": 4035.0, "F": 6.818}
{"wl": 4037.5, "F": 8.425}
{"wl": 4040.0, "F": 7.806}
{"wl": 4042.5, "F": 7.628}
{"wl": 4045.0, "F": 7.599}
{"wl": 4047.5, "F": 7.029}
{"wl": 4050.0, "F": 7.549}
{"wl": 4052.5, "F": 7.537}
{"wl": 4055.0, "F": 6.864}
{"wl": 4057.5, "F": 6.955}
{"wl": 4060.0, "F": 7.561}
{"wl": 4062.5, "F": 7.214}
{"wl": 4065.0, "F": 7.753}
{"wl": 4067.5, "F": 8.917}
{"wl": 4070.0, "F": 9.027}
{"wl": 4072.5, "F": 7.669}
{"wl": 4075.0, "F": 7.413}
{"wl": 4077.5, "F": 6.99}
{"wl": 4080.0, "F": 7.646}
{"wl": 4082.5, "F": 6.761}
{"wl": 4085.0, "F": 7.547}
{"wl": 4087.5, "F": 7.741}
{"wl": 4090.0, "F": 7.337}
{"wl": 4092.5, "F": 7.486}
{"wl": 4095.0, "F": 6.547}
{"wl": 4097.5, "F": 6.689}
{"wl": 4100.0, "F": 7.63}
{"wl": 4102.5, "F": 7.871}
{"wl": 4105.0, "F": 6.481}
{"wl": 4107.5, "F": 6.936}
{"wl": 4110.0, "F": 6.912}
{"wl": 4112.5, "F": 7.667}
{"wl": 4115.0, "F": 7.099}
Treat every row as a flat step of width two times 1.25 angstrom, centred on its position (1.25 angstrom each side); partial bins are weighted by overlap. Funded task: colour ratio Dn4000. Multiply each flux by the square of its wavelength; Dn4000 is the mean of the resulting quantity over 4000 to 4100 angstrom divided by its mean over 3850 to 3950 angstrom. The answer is 1.30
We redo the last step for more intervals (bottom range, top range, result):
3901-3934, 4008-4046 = 1.40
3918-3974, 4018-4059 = 1.40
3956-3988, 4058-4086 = 1.34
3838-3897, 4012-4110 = 1.27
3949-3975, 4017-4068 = 1.35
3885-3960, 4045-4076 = 1.42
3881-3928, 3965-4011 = 1.19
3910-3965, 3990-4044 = 1.39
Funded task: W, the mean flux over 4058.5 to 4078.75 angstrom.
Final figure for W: 7.81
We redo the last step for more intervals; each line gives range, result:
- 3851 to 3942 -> 6.29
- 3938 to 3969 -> 5.9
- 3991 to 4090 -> 7.57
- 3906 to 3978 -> 5.69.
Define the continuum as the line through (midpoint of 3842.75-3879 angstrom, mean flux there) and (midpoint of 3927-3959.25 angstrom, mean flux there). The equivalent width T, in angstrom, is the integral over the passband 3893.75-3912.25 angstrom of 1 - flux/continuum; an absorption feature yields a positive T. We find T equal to 0.7 angstrom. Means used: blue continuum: 7.32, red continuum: 5.35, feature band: 6.06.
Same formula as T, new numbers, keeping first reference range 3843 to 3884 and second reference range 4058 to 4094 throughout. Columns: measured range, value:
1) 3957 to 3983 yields 5.7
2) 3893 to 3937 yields 9.4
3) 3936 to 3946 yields 2.3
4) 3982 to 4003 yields 0.3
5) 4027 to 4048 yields 0.4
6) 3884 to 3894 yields 2.3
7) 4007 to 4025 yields -1.1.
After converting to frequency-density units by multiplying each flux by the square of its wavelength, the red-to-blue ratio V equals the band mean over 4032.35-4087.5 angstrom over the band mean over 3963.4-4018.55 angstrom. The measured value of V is 1.1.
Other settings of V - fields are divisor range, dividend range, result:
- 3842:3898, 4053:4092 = 1.26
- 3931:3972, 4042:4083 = 1.43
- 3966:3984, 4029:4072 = 1.34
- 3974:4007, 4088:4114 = 1.08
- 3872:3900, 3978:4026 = 1.38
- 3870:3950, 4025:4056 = 1.35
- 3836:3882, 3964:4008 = 1.07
